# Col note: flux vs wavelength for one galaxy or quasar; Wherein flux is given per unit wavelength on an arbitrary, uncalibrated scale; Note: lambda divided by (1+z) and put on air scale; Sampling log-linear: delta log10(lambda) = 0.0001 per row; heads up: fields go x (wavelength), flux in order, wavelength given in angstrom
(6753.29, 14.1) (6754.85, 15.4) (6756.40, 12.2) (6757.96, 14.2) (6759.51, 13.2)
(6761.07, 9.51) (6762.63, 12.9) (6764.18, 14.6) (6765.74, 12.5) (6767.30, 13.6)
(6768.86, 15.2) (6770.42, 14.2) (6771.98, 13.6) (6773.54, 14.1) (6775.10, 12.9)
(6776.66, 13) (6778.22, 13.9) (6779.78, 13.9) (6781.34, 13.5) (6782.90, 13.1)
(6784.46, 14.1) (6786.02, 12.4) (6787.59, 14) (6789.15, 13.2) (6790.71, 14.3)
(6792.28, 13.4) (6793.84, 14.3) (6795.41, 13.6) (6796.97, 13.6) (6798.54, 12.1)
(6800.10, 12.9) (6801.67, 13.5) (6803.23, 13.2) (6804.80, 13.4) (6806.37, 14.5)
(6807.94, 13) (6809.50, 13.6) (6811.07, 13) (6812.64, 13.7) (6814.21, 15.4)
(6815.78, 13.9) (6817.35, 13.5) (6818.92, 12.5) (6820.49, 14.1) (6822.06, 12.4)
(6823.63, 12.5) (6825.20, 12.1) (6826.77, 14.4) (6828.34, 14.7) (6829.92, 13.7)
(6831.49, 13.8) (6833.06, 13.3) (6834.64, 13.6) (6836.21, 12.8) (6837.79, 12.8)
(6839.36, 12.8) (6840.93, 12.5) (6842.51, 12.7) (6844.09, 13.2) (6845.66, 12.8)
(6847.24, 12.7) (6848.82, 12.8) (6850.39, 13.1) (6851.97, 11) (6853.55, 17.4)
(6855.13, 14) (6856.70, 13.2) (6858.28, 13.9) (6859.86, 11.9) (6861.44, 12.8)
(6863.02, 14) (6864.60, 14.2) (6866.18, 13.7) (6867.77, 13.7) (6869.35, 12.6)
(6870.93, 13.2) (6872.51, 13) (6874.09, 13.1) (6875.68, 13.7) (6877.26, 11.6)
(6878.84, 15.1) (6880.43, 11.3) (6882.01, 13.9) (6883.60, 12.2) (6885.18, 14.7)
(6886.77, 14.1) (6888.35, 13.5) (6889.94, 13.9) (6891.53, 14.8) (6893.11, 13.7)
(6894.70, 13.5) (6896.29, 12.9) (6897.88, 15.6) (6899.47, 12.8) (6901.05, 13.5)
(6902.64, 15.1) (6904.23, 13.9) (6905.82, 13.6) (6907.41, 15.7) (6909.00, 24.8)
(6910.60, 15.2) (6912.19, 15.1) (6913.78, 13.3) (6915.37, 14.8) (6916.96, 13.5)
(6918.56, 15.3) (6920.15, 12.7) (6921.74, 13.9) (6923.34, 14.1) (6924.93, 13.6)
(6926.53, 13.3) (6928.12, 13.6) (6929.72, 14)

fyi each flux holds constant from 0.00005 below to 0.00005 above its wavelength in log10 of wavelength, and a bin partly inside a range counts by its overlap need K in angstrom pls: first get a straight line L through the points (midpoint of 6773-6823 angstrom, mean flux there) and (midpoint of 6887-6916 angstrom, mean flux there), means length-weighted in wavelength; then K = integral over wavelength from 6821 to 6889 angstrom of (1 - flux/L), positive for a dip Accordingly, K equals 4.38 angstrom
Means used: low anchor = 13.5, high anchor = 14.8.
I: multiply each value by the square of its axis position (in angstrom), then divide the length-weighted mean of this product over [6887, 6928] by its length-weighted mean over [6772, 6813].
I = 1.11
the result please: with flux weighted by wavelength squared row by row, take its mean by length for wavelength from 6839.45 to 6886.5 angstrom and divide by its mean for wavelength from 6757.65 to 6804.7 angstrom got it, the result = 1.01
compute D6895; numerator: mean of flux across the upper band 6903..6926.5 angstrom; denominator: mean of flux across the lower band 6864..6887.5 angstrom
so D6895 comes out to 1.1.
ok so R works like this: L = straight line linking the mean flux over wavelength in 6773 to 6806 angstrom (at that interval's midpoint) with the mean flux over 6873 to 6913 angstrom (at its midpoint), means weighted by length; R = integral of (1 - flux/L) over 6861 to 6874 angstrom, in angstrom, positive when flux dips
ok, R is 0.6 angstrom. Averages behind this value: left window 13.5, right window 14.3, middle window 13.4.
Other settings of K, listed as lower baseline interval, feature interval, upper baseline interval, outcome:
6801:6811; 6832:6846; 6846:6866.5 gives 0.50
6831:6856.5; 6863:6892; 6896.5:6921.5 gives 1.29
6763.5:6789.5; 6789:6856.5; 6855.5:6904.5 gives 0.97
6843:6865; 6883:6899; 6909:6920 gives 0.62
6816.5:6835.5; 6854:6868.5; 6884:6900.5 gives 0.09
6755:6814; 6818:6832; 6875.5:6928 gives 0.37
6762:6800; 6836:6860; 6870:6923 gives 1.33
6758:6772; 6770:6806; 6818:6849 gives -0.71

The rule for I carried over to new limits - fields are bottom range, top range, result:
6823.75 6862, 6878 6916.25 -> 1.11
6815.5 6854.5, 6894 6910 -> 1.17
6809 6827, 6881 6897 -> 1.04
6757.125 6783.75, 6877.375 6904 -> 1.06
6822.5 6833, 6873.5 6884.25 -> 0.98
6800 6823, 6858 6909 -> 1.04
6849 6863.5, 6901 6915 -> 1.18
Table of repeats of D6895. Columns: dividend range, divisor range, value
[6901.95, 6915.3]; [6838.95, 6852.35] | 1.25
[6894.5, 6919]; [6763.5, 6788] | 1.09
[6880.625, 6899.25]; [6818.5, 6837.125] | 1.03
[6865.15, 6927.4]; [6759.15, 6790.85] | 1.05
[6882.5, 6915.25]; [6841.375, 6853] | 1.15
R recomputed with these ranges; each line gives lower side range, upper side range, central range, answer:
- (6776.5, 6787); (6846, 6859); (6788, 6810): -0.03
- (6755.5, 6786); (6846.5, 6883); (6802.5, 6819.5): -0.37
